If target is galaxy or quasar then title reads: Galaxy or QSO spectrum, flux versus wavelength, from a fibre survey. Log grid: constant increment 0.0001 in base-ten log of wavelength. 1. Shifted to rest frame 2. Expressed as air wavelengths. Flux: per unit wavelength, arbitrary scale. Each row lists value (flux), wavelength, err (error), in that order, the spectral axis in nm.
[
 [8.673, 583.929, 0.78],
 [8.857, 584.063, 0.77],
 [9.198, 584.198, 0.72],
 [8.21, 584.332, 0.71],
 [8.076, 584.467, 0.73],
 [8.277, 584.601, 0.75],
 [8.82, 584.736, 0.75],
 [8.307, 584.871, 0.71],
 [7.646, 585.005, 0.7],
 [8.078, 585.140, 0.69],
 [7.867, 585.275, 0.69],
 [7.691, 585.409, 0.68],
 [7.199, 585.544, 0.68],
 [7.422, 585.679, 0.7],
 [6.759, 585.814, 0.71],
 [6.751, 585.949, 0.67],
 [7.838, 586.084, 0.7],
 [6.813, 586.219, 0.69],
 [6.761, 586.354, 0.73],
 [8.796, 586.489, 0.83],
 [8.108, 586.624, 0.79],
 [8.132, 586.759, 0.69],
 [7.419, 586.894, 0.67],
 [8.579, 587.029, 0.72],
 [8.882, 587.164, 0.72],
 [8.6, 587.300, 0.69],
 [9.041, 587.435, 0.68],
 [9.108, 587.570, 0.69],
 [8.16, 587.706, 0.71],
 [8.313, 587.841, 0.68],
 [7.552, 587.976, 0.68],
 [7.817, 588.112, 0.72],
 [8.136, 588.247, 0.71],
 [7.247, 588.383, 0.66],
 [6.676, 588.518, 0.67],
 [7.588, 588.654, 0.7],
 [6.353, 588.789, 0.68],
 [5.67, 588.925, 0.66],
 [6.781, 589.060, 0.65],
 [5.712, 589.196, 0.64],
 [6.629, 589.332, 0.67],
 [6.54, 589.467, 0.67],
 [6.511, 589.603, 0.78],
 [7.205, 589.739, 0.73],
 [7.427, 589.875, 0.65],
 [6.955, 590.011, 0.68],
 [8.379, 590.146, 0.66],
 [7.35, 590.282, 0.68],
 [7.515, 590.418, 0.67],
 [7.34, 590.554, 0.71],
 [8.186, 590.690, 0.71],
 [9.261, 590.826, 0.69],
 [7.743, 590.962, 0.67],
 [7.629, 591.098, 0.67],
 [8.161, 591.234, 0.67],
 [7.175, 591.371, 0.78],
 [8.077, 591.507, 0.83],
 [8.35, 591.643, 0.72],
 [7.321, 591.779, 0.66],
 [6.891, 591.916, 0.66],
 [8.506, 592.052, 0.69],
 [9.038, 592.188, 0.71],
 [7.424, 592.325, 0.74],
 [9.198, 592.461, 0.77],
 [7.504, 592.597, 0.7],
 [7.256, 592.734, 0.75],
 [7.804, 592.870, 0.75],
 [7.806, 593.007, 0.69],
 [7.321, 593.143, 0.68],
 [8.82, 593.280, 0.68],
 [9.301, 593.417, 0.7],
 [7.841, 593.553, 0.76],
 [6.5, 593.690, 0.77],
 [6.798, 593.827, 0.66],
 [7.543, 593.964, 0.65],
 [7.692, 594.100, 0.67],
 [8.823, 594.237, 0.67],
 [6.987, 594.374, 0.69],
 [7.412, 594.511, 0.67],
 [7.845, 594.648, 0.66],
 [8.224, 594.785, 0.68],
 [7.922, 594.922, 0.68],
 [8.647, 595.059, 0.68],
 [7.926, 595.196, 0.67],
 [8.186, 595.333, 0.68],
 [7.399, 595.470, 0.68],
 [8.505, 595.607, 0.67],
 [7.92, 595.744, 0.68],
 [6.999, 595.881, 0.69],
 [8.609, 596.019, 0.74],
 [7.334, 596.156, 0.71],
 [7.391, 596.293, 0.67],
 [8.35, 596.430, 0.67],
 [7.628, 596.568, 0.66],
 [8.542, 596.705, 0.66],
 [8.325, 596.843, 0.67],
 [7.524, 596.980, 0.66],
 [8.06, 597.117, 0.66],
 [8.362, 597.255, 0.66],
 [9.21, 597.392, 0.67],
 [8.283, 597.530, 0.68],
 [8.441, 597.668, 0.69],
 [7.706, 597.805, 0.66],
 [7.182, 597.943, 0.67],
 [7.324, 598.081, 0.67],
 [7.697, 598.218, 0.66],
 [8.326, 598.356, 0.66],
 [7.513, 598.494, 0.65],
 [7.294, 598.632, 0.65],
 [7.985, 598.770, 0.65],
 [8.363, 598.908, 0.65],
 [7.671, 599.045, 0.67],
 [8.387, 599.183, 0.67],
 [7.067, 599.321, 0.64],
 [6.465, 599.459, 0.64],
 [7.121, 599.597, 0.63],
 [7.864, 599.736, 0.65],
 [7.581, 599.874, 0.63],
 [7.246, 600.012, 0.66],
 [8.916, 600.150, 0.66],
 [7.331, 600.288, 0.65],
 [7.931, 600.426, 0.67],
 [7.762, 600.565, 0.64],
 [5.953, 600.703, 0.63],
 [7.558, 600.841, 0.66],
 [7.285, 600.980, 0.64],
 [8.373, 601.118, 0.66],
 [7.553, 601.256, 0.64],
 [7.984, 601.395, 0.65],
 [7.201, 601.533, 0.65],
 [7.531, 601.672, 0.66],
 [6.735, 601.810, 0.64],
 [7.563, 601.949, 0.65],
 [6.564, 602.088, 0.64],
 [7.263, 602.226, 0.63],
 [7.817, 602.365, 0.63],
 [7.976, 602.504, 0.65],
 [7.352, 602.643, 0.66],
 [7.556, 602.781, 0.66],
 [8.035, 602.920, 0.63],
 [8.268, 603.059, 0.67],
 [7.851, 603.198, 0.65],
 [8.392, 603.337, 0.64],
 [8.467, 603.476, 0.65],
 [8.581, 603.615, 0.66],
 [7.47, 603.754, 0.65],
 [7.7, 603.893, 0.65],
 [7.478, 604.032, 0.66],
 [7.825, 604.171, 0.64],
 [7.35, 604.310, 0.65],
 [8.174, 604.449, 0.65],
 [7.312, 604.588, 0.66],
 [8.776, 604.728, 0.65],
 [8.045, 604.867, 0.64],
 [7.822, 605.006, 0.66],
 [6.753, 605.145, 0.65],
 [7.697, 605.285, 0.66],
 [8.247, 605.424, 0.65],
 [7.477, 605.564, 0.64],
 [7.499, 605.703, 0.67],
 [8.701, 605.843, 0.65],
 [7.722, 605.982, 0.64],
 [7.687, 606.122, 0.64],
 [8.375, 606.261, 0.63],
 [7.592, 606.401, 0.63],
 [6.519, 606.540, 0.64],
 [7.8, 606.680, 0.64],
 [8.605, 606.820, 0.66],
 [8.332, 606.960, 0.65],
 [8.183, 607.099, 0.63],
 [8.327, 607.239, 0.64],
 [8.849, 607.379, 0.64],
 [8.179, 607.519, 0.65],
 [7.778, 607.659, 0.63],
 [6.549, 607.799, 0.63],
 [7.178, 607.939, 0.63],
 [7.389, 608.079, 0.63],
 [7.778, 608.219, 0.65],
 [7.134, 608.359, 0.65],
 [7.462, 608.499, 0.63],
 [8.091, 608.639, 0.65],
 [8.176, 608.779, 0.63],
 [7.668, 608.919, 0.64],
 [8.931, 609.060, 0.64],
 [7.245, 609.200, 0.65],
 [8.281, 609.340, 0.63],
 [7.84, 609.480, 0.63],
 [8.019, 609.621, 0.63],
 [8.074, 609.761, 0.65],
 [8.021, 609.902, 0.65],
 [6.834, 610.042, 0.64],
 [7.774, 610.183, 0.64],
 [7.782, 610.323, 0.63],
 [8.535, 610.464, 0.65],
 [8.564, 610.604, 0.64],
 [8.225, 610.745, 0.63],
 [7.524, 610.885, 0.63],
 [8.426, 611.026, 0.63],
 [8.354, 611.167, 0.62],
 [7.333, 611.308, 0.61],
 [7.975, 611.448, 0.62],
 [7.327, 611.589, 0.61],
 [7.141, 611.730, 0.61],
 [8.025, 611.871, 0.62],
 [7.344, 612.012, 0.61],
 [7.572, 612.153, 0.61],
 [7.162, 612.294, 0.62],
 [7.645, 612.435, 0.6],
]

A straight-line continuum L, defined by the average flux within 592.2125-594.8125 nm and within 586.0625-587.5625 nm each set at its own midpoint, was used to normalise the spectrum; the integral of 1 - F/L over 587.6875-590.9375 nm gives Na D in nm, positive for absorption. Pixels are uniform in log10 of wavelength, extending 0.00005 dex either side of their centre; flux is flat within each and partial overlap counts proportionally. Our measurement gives 0.29 nm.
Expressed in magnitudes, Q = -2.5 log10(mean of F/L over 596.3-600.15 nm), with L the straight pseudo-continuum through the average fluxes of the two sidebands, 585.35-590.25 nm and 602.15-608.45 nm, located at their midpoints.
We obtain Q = -0.02 mag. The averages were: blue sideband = 7.49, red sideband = 7.82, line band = 7.85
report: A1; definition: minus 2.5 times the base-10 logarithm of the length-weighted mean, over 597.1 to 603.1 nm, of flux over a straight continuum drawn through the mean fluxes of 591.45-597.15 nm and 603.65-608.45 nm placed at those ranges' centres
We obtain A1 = 0.02 mag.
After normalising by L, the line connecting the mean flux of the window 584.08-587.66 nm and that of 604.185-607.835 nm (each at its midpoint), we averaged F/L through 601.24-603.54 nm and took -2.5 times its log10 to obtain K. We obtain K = 0.03 mag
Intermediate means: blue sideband 8.03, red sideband 7.87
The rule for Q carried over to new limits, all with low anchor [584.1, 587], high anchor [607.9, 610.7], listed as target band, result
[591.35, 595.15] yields -0.003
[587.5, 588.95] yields 0.039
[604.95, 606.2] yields 0.015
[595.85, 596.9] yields -0.010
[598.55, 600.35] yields 0.029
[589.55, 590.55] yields 0.070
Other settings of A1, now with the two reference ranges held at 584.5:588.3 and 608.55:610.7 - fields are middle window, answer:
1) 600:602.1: 0.07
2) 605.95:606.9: 0.03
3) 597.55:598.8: 0.03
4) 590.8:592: 0.02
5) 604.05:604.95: 0.01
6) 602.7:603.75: -0.02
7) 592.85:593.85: 0.02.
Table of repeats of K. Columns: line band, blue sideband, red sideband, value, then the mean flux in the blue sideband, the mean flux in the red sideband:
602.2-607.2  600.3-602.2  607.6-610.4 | -0.048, 7.38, 7.7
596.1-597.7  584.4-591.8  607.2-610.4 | -0.056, 7.65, 7.79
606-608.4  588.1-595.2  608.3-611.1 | 0.014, 7.6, 7.93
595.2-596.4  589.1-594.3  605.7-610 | -0.015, 7.67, 7.87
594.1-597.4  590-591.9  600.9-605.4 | -0.028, 7.82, 7.72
